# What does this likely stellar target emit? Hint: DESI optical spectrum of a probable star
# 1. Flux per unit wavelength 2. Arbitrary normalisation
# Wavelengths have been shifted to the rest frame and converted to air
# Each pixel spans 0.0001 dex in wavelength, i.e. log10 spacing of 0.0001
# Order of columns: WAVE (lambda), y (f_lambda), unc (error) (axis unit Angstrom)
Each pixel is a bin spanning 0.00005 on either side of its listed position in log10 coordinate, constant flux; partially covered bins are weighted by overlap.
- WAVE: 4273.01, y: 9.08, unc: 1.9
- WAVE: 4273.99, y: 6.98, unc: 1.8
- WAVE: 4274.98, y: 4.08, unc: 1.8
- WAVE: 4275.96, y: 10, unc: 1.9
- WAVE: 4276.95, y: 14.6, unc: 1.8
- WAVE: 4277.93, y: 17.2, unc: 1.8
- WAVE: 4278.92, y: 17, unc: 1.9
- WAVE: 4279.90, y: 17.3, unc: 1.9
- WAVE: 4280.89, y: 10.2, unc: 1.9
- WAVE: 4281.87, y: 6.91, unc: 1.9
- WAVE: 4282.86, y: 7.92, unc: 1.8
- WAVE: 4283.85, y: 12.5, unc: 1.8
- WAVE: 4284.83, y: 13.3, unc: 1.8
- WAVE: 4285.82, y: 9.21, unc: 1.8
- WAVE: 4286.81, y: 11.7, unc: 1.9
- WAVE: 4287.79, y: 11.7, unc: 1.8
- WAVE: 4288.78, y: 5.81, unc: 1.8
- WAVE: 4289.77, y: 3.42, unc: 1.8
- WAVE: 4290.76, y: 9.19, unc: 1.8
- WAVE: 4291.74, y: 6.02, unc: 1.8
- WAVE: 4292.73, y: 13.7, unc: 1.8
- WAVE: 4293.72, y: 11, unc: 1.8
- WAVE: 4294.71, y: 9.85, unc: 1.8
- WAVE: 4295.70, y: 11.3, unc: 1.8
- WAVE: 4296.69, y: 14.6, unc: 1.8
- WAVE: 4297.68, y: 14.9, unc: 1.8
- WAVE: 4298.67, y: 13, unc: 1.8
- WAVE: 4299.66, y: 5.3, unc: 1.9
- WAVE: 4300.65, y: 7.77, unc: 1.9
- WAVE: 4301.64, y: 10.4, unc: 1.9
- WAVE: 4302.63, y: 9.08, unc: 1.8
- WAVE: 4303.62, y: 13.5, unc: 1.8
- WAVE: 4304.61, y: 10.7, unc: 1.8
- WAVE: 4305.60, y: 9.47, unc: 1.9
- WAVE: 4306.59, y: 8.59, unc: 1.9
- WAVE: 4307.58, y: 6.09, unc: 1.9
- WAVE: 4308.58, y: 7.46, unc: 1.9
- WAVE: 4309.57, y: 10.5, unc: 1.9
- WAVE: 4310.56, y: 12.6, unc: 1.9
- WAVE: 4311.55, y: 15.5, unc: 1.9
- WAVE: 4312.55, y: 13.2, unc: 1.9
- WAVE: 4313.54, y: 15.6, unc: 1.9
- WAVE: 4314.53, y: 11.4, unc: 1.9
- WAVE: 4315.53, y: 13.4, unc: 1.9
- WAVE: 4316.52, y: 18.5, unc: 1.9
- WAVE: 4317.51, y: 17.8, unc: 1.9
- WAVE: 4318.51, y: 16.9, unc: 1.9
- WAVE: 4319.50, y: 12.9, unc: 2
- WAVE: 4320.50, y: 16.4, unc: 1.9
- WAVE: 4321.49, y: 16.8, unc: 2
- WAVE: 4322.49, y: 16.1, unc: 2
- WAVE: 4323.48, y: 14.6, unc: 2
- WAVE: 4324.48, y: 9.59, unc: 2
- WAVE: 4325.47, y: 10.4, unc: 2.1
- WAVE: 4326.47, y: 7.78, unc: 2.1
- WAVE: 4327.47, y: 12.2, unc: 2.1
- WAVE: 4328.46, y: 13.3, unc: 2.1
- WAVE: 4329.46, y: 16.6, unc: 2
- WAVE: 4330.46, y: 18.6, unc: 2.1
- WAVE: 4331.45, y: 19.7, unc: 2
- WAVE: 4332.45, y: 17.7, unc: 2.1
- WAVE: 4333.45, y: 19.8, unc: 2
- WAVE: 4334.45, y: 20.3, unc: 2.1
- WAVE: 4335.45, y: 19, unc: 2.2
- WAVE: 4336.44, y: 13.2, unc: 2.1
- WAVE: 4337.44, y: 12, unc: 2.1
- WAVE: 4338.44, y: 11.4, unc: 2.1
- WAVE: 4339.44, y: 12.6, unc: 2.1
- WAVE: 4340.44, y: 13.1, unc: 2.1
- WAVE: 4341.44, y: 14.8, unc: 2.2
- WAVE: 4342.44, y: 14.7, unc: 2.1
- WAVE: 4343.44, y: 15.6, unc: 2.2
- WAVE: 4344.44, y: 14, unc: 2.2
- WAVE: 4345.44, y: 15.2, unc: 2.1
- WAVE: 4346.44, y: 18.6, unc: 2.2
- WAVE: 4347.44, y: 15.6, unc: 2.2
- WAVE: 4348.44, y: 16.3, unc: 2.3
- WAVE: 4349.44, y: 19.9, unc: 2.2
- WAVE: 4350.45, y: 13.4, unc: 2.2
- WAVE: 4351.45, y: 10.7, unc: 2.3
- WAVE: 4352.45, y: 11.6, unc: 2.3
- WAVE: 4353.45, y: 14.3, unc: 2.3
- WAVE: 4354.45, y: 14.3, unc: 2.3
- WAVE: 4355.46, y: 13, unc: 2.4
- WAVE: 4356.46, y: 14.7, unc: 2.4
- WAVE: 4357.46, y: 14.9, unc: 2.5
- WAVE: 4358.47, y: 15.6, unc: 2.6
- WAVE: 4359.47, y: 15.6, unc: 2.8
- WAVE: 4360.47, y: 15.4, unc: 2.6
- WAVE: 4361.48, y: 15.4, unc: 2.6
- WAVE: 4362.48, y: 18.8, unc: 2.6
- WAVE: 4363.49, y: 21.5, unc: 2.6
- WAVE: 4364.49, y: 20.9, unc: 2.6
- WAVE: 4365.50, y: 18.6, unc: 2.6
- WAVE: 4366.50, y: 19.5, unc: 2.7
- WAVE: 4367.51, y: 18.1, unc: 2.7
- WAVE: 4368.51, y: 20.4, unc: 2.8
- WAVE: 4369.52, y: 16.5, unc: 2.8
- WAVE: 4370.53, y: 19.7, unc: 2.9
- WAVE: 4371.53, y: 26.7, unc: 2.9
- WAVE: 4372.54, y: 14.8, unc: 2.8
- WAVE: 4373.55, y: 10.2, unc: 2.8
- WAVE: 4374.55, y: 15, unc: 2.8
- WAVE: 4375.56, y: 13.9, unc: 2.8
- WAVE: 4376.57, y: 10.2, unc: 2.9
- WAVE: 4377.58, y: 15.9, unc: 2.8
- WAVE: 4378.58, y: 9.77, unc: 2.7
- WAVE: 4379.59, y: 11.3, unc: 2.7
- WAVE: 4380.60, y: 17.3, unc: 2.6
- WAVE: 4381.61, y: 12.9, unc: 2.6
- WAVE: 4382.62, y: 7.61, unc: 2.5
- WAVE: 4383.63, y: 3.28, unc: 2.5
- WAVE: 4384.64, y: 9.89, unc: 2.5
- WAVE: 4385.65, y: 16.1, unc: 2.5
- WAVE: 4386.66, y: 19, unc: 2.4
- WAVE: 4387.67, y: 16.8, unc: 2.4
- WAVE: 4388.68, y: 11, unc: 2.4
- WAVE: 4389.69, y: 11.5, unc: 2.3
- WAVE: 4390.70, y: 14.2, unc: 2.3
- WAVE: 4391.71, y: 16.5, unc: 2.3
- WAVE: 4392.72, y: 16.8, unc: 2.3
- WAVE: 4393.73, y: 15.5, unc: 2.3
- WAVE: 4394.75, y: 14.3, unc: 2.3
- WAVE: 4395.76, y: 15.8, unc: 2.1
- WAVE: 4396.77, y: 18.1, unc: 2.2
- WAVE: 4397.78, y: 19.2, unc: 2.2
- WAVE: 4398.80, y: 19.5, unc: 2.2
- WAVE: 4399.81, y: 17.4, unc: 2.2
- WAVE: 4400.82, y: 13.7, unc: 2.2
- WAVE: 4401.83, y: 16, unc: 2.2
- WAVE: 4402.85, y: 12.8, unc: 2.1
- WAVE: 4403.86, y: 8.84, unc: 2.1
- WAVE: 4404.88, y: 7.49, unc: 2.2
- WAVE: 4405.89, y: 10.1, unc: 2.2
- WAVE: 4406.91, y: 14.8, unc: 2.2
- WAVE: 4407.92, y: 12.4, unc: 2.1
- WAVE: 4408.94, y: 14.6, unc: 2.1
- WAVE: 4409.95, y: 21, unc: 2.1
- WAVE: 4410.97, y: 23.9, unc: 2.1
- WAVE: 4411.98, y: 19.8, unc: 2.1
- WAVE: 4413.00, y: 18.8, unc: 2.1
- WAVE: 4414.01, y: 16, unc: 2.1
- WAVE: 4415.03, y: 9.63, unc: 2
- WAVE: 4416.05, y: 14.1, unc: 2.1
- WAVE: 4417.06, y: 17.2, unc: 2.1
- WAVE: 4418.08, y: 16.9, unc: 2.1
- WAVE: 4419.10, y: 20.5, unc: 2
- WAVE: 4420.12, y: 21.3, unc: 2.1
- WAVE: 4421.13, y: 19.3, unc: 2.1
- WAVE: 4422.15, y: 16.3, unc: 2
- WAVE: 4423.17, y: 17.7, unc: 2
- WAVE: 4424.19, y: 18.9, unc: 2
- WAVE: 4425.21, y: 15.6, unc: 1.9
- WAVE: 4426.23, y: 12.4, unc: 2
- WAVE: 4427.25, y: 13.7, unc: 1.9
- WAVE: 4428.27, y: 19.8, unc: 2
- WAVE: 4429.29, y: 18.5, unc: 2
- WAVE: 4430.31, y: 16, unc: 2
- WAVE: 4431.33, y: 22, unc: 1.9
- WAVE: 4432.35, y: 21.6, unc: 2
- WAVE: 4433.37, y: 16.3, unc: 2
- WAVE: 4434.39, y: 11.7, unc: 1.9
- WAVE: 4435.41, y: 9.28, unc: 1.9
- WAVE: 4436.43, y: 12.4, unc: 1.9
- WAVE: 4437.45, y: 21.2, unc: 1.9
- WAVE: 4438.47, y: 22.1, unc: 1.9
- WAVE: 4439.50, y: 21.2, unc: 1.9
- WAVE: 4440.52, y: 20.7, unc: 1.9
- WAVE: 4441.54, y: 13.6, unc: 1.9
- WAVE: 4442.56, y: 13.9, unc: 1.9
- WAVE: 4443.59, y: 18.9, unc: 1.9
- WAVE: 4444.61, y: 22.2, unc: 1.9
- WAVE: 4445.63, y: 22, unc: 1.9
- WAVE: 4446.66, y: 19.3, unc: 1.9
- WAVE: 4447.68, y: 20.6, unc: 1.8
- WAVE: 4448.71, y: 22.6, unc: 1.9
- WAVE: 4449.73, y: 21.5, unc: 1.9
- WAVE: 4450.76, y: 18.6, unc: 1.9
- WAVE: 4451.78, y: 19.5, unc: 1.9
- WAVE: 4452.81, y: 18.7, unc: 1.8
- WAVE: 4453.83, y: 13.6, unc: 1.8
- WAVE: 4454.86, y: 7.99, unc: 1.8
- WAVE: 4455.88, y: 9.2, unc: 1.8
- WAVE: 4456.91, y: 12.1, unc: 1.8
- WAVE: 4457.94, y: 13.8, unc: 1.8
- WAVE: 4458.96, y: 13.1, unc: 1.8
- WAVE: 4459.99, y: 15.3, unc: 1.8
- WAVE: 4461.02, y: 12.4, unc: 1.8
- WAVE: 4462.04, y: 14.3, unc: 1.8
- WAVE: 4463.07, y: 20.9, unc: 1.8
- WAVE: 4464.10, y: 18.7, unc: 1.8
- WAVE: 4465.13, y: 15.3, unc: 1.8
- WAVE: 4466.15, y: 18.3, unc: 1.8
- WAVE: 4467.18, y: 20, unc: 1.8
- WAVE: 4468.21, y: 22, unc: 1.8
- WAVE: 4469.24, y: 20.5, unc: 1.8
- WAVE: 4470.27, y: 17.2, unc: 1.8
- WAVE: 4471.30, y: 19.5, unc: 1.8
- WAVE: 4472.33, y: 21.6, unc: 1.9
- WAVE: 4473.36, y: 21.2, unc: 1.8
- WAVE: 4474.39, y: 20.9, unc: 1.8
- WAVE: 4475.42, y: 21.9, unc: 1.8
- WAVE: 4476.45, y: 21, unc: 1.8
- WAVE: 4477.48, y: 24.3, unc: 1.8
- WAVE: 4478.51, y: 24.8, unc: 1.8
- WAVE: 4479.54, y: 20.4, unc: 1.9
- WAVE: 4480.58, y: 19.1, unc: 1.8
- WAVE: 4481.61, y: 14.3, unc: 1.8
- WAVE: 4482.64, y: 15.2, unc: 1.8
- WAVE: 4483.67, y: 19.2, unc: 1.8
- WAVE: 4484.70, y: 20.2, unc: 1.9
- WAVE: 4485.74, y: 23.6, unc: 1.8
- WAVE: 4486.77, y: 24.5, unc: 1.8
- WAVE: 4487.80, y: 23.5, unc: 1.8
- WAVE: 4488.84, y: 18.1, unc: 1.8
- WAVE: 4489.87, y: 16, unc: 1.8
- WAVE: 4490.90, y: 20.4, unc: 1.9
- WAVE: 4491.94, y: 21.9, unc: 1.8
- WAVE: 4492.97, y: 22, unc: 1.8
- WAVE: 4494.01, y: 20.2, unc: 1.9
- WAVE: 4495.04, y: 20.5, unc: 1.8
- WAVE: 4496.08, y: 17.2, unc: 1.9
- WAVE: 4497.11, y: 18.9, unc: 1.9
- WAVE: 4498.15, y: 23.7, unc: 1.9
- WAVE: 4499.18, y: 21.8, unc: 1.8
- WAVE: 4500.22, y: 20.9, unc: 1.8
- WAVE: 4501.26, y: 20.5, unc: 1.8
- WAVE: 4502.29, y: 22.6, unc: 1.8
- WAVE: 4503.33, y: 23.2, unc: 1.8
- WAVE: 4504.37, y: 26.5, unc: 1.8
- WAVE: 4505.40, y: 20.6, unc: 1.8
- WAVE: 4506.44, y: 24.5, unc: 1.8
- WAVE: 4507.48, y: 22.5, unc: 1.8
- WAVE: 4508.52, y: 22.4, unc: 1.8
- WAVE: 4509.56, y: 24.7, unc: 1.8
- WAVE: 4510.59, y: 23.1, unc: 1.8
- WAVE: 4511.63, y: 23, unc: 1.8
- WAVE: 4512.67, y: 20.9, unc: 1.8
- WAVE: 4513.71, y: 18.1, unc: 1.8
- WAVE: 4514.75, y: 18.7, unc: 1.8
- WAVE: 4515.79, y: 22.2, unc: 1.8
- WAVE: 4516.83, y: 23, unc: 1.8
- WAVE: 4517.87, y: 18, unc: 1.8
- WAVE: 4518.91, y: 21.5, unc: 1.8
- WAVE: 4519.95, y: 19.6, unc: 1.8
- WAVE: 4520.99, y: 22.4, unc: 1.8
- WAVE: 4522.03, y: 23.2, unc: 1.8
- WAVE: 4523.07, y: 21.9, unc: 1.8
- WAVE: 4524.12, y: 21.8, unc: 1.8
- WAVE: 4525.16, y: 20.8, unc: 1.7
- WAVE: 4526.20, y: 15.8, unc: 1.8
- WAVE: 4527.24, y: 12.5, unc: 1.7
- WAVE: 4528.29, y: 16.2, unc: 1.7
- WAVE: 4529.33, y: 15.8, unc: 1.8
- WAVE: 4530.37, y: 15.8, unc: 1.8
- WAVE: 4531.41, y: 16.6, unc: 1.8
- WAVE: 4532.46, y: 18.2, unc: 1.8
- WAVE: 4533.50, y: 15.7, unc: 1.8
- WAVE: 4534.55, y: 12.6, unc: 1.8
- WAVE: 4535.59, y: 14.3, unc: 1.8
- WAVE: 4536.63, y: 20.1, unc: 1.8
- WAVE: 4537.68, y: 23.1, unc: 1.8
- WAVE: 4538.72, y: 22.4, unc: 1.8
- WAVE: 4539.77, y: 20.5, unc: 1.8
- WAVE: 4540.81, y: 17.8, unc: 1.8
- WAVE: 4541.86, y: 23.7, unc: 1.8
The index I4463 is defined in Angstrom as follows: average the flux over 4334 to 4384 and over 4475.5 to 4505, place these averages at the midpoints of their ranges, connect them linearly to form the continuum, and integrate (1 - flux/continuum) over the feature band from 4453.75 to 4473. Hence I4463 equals 3.5 Angstrom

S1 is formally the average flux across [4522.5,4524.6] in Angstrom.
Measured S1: 21.8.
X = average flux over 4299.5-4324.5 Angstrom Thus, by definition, 12.5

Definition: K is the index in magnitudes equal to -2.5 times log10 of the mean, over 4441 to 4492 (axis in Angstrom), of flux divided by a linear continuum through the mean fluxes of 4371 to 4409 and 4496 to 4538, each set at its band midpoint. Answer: -0.05 mag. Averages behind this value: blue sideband 14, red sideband 20.1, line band 18.5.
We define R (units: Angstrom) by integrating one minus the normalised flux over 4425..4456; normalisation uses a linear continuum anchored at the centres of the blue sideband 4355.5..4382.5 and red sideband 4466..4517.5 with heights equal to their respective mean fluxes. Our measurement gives 2.5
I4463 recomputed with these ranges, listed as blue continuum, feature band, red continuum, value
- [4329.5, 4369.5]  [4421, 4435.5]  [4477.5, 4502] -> 1.39 Angstrom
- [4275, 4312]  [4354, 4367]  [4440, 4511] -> -2.64 Angstrom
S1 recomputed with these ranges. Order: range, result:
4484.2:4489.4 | 21.9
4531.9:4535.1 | 15.5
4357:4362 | 15.4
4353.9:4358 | 14.2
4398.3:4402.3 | 16.7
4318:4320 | 14.9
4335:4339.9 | 13.6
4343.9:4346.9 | 15.9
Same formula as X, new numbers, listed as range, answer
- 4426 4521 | 19.3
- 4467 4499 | 20.5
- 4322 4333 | 14.3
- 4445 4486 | 18.3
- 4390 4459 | 16.6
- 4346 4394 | 15.2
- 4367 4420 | 15.1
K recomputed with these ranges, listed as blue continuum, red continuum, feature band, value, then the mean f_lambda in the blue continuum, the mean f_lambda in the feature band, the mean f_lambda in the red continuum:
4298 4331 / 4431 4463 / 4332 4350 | -0.177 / 12.5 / 15.7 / 16.9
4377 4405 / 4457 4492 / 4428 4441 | -0.078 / 14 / 17.9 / 19.1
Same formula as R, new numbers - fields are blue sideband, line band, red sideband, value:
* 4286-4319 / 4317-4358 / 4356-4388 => -4.86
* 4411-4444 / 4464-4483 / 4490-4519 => -0.10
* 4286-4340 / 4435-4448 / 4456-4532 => -0.42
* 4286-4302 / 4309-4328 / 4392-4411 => -4.51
